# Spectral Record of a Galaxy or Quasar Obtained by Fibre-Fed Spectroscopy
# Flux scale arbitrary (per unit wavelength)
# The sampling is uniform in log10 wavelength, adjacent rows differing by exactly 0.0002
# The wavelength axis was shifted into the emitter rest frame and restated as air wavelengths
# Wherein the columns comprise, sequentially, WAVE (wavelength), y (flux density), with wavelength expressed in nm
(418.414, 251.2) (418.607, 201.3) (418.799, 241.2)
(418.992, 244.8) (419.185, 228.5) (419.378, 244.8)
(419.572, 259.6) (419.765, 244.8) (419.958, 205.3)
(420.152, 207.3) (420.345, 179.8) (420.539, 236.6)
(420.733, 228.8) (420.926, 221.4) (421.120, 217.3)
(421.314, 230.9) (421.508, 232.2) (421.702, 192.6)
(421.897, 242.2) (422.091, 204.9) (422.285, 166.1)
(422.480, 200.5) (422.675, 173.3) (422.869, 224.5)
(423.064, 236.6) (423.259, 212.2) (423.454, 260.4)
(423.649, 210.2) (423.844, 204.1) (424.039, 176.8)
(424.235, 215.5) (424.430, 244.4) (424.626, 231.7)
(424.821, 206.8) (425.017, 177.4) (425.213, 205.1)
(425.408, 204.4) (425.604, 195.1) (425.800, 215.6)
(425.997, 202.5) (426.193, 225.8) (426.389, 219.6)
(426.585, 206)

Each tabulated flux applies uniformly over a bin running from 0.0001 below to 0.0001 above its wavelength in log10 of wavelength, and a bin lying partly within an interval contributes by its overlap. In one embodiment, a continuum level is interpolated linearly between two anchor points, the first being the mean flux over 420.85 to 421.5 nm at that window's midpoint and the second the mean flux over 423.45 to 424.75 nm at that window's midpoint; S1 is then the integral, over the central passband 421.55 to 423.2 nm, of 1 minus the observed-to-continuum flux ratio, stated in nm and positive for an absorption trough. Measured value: 0.11 nm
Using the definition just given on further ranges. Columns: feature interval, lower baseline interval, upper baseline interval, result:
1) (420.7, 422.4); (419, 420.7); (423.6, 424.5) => 0.04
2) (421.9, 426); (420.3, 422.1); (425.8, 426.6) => 0.16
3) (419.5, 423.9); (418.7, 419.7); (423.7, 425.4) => 0.19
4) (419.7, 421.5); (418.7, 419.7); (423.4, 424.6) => 0.13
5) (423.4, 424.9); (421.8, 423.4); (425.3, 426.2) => -0.07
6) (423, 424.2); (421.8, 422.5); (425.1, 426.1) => -0.07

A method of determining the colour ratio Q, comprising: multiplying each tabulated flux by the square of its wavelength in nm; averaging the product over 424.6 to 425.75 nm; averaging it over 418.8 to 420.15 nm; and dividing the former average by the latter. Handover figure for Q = 0.88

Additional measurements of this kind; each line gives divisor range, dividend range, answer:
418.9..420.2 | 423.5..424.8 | 0.94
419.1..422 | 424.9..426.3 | 0.93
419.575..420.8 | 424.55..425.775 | 0.95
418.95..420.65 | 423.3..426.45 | 0.96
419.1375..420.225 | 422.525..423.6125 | 0.96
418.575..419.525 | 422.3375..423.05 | 0.87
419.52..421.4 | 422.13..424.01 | 0.95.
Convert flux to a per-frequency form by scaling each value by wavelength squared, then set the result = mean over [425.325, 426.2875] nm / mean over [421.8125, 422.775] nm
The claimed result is 1.08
